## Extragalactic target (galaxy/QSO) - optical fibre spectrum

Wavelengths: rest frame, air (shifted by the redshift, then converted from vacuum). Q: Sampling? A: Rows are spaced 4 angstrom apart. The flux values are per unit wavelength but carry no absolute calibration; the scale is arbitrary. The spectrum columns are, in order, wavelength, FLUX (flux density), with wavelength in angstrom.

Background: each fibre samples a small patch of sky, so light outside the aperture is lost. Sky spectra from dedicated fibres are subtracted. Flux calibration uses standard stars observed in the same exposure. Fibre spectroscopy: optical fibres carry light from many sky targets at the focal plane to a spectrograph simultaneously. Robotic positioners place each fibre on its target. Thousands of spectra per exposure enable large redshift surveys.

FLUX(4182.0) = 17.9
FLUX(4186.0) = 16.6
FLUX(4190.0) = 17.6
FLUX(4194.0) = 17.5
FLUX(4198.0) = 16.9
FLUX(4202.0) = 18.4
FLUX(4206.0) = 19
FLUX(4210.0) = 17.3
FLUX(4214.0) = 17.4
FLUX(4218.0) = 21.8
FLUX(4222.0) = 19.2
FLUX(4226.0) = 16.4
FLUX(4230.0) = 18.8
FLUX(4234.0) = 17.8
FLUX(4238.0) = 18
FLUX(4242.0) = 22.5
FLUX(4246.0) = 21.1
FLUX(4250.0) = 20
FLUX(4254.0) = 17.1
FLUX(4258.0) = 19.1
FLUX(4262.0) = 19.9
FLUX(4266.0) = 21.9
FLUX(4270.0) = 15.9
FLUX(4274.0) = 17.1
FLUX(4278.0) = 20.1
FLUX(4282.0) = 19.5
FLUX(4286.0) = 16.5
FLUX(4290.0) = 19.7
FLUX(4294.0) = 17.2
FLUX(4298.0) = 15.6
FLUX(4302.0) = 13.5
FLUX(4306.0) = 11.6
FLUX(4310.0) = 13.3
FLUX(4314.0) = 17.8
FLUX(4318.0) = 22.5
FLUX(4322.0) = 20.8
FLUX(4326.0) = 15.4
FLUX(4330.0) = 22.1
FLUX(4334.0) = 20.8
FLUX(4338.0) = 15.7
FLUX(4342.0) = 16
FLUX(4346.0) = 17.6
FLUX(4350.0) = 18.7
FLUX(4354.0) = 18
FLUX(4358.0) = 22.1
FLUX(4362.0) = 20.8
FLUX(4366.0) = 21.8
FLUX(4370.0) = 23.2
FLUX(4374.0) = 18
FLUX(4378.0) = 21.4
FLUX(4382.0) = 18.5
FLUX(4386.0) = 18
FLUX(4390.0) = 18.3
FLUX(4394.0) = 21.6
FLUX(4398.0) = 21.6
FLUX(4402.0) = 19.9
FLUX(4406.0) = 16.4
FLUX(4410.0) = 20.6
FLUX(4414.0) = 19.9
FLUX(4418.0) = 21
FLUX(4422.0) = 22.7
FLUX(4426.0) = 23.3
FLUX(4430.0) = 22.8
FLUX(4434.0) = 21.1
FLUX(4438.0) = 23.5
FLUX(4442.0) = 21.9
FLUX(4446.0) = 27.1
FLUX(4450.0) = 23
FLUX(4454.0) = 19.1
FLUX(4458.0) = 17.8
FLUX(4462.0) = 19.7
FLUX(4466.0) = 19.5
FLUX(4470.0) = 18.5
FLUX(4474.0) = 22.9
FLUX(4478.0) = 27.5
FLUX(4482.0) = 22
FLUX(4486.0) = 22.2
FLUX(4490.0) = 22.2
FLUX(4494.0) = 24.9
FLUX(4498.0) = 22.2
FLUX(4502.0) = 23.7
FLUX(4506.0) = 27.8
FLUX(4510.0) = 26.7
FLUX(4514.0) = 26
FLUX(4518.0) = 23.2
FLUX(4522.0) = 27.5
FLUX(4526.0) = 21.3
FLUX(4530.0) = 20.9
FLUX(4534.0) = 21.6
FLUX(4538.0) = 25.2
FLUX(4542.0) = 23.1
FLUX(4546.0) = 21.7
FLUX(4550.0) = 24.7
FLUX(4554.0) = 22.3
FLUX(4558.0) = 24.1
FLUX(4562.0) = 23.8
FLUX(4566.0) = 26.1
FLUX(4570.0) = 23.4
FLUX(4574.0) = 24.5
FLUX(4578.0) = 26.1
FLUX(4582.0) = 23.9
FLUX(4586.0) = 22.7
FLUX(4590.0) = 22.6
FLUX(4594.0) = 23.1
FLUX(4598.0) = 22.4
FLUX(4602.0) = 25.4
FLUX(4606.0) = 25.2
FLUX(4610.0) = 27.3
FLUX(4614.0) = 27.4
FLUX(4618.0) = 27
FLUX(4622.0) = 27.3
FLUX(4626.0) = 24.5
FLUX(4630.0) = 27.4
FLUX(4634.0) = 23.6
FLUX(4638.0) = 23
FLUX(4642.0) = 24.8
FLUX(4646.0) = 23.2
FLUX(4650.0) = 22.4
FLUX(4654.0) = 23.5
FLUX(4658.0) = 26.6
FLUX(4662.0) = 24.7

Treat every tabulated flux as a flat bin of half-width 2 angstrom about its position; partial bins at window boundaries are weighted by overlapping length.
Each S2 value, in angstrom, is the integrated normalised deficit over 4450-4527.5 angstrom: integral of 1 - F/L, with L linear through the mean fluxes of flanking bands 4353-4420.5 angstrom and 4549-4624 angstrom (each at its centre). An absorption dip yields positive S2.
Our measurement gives -1.4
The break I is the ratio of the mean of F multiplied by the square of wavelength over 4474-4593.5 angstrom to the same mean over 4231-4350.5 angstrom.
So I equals 1.5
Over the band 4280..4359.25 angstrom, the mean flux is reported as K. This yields 17.7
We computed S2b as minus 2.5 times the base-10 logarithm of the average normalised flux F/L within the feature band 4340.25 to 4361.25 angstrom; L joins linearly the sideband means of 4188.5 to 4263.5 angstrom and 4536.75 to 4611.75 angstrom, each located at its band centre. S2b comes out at 0.11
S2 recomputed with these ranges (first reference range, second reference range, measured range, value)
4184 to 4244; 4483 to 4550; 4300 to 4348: 7.3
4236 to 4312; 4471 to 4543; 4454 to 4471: 2.8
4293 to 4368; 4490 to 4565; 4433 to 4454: -1.6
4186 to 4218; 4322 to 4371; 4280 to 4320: 4.6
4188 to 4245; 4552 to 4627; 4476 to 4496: -0.7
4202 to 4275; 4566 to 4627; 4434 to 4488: 1.8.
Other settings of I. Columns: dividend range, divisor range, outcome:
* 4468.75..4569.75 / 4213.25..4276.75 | 1.41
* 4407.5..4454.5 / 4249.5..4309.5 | 1.36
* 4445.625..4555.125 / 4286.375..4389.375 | 1.34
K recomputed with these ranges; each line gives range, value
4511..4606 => 23.8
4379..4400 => 19.7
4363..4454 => 21.1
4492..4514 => 25.1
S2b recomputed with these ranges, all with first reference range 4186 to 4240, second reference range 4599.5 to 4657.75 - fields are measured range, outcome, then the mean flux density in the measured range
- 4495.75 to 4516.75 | -0.10 mag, 25.2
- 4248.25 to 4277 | 0.01 mag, 18.8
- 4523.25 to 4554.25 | 0.04 mag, 22.7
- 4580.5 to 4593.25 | 0.06 mag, 23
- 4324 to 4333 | 0.06 mag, 19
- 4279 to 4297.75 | 0.08 mag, 18.1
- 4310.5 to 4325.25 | 0.04 mag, 19.2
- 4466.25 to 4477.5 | 0.05 mag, 21.4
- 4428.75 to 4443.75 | -0.02 mag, 22.3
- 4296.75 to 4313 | 0.39 mag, 13.7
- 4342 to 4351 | 0.16 mag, 17.6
